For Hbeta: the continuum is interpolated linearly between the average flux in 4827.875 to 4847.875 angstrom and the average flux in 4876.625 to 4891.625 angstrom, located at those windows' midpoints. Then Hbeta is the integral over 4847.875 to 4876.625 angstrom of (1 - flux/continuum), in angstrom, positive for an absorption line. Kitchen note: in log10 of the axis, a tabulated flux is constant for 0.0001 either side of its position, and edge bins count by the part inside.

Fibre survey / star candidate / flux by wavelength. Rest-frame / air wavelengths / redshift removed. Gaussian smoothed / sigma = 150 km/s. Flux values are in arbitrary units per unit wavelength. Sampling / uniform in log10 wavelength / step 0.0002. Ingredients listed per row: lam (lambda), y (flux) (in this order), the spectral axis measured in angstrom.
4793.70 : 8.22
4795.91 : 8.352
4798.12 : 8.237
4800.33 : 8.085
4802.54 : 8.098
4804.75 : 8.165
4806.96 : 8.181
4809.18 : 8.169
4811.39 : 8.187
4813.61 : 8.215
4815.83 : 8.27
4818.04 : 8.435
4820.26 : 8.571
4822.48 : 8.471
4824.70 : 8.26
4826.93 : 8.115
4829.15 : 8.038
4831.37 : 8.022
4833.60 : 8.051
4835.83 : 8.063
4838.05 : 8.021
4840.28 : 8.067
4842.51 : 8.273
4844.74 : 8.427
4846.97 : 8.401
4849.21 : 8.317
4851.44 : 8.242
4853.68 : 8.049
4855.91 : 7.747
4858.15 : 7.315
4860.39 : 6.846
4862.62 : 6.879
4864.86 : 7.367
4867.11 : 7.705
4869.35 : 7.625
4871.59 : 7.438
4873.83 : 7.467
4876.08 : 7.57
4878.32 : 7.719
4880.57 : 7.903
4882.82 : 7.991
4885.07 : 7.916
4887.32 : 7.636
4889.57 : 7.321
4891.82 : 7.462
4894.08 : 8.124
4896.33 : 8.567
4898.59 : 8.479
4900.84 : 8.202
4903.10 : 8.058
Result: 1.2 angstrom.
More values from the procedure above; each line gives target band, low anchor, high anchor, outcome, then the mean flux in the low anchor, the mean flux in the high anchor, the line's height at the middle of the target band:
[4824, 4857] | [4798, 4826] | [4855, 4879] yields -1.34 angstrom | 8.26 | 7.42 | 7.82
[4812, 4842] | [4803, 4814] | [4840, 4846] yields 0.13 angstrom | 8.18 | 8.29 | 8.24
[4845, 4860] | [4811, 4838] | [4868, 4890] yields -0.07 angstrom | 8.22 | 7.67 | 7.94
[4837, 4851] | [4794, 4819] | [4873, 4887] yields -0.47 angstrom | 8.22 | 7.76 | 7.98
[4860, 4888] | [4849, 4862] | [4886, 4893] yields 0.05 angstrom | 7.68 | 7.49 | 7.58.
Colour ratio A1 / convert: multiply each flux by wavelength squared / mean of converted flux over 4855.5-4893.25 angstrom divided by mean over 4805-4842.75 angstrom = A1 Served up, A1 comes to 0.9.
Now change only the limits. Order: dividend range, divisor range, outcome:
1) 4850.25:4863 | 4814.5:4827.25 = 0.92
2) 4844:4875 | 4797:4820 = 0.96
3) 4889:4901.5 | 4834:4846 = 1.01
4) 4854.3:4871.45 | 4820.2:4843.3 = 0.92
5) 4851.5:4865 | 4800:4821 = 0.92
